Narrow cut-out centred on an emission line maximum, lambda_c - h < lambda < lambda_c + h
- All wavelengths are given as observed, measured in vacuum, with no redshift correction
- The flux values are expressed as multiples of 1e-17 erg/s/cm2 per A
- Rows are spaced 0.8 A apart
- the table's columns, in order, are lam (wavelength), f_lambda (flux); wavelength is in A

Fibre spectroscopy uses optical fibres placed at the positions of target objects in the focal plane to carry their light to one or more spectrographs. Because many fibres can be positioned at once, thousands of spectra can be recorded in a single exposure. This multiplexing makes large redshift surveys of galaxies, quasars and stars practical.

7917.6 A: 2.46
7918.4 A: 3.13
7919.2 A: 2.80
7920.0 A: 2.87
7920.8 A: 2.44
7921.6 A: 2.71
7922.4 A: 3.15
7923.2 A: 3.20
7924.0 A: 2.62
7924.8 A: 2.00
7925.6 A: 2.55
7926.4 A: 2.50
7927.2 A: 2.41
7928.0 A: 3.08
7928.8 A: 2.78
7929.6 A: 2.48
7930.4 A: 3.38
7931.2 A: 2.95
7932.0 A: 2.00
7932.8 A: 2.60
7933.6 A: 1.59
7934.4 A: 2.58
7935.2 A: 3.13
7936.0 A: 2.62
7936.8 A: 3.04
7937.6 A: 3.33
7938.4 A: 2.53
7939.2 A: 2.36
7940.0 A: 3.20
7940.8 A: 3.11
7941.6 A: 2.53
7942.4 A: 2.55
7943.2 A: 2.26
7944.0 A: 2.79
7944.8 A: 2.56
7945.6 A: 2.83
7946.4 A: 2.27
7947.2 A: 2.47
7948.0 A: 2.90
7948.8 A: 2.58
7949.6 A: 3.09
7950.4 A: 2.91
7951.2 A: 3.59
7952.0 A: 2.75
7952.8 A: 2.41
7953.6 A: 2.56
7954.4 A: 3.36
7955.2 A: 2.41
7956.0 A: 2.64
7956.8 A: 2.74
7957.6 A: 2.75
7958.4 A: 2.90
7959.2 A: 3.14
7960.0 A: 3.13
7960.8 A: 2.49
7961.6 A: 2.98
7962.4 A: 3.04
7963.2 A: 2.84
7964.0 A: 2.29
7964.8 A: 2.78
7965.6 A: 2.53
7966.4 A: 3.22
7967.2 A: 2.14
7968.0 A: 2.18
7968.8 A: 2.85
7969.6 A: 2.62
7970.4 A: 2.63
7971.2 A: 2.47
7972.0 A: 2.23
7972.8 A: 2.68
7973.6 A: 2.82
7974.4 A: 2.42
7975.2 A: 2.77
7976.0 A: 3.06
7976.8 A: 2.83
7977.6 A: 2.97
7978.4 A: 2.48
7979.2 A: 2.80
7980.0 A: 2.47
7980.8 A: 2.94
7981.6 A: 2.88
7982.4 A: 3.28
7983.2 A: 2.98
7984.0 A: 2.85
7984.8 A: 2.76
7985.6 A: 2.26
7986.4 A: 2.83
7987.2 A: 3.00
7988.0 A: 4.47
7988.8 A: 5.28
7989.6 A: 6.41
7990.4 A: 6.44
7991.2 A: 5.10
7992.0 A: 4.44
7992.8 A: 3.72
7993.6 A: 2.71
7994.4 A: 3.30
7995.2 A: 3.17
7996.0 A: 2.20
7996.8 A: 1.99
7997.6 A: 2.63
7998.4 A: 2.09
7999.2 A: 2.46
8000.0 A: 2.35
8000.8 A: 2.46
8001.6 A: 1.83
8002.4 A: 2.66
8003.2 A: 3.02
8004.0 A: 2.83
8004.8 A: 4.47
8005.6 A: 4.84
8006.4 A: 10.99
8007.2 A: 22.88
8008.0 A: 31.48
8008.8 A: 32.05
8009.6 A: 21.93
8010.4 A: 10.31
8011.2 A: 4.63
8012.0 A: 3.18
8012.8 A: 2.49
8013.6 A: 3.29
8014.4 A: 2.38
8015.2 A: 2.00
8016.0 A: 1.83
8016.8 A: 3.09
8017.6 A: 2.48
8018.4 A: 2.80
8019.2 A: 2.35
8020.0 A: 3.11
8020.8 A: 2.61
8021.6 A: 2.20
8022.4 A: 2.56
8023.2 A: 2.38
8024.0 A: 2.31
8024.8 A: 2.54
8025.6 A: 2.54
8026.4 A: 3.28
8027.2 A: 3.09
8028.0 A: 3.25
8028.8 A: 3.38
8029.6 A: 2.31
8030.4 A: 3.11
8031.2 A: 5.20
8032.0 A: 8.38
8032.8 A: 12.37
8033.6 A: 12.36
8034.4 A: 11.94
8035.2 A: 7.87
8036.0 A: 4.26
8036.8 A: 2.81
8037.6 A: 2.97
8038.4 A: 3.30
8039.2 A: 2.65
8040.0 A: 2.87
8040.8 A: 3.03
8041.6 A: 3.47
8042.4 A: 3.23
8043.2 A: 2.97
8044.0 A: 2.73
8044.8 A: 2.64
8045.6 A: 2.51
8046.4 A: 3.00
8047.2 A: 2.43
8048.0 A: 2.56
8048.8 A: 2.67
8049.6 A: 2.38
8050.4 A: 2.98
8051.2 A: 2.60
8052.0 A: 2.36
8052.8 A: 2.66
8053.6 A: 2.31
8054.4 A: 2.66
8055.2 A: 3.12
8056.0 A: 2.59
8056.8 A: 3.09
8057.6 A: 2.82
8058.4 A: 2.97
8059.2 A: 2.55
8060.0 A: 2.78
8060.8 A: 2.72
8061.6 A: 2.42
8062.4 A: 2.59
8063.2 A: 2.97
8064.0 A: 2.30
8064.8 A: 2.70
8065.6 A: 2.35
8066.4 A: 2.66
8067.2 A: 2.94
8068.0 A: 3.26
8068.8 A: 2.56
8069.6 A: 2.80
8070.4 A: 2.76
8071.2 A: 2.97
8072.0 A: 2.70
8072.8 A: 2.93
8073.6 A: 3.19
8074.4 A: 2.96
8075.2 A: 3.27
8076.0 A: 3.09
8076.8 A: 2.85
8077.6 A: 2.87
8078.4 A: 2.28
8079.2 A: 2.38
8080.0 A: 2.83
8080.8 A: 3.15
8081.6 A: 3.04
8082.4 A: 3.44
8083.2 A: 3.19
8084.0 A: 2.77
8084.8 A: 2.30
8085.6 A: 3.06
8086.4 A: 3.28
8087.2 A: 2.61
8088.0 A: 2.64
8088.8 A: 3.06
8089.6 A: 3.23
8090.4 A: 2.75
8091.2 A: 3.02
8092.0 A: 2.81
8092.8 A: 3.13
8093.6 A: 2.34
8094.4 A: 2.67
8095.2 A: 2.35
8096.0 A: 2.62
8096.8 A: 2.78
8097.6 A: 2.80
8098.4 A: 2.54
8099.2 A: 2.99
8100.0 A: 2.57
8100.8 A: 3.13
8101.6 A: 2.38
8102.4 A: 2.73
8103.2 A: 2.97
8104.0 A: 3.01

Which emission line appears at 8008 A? H-alpha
